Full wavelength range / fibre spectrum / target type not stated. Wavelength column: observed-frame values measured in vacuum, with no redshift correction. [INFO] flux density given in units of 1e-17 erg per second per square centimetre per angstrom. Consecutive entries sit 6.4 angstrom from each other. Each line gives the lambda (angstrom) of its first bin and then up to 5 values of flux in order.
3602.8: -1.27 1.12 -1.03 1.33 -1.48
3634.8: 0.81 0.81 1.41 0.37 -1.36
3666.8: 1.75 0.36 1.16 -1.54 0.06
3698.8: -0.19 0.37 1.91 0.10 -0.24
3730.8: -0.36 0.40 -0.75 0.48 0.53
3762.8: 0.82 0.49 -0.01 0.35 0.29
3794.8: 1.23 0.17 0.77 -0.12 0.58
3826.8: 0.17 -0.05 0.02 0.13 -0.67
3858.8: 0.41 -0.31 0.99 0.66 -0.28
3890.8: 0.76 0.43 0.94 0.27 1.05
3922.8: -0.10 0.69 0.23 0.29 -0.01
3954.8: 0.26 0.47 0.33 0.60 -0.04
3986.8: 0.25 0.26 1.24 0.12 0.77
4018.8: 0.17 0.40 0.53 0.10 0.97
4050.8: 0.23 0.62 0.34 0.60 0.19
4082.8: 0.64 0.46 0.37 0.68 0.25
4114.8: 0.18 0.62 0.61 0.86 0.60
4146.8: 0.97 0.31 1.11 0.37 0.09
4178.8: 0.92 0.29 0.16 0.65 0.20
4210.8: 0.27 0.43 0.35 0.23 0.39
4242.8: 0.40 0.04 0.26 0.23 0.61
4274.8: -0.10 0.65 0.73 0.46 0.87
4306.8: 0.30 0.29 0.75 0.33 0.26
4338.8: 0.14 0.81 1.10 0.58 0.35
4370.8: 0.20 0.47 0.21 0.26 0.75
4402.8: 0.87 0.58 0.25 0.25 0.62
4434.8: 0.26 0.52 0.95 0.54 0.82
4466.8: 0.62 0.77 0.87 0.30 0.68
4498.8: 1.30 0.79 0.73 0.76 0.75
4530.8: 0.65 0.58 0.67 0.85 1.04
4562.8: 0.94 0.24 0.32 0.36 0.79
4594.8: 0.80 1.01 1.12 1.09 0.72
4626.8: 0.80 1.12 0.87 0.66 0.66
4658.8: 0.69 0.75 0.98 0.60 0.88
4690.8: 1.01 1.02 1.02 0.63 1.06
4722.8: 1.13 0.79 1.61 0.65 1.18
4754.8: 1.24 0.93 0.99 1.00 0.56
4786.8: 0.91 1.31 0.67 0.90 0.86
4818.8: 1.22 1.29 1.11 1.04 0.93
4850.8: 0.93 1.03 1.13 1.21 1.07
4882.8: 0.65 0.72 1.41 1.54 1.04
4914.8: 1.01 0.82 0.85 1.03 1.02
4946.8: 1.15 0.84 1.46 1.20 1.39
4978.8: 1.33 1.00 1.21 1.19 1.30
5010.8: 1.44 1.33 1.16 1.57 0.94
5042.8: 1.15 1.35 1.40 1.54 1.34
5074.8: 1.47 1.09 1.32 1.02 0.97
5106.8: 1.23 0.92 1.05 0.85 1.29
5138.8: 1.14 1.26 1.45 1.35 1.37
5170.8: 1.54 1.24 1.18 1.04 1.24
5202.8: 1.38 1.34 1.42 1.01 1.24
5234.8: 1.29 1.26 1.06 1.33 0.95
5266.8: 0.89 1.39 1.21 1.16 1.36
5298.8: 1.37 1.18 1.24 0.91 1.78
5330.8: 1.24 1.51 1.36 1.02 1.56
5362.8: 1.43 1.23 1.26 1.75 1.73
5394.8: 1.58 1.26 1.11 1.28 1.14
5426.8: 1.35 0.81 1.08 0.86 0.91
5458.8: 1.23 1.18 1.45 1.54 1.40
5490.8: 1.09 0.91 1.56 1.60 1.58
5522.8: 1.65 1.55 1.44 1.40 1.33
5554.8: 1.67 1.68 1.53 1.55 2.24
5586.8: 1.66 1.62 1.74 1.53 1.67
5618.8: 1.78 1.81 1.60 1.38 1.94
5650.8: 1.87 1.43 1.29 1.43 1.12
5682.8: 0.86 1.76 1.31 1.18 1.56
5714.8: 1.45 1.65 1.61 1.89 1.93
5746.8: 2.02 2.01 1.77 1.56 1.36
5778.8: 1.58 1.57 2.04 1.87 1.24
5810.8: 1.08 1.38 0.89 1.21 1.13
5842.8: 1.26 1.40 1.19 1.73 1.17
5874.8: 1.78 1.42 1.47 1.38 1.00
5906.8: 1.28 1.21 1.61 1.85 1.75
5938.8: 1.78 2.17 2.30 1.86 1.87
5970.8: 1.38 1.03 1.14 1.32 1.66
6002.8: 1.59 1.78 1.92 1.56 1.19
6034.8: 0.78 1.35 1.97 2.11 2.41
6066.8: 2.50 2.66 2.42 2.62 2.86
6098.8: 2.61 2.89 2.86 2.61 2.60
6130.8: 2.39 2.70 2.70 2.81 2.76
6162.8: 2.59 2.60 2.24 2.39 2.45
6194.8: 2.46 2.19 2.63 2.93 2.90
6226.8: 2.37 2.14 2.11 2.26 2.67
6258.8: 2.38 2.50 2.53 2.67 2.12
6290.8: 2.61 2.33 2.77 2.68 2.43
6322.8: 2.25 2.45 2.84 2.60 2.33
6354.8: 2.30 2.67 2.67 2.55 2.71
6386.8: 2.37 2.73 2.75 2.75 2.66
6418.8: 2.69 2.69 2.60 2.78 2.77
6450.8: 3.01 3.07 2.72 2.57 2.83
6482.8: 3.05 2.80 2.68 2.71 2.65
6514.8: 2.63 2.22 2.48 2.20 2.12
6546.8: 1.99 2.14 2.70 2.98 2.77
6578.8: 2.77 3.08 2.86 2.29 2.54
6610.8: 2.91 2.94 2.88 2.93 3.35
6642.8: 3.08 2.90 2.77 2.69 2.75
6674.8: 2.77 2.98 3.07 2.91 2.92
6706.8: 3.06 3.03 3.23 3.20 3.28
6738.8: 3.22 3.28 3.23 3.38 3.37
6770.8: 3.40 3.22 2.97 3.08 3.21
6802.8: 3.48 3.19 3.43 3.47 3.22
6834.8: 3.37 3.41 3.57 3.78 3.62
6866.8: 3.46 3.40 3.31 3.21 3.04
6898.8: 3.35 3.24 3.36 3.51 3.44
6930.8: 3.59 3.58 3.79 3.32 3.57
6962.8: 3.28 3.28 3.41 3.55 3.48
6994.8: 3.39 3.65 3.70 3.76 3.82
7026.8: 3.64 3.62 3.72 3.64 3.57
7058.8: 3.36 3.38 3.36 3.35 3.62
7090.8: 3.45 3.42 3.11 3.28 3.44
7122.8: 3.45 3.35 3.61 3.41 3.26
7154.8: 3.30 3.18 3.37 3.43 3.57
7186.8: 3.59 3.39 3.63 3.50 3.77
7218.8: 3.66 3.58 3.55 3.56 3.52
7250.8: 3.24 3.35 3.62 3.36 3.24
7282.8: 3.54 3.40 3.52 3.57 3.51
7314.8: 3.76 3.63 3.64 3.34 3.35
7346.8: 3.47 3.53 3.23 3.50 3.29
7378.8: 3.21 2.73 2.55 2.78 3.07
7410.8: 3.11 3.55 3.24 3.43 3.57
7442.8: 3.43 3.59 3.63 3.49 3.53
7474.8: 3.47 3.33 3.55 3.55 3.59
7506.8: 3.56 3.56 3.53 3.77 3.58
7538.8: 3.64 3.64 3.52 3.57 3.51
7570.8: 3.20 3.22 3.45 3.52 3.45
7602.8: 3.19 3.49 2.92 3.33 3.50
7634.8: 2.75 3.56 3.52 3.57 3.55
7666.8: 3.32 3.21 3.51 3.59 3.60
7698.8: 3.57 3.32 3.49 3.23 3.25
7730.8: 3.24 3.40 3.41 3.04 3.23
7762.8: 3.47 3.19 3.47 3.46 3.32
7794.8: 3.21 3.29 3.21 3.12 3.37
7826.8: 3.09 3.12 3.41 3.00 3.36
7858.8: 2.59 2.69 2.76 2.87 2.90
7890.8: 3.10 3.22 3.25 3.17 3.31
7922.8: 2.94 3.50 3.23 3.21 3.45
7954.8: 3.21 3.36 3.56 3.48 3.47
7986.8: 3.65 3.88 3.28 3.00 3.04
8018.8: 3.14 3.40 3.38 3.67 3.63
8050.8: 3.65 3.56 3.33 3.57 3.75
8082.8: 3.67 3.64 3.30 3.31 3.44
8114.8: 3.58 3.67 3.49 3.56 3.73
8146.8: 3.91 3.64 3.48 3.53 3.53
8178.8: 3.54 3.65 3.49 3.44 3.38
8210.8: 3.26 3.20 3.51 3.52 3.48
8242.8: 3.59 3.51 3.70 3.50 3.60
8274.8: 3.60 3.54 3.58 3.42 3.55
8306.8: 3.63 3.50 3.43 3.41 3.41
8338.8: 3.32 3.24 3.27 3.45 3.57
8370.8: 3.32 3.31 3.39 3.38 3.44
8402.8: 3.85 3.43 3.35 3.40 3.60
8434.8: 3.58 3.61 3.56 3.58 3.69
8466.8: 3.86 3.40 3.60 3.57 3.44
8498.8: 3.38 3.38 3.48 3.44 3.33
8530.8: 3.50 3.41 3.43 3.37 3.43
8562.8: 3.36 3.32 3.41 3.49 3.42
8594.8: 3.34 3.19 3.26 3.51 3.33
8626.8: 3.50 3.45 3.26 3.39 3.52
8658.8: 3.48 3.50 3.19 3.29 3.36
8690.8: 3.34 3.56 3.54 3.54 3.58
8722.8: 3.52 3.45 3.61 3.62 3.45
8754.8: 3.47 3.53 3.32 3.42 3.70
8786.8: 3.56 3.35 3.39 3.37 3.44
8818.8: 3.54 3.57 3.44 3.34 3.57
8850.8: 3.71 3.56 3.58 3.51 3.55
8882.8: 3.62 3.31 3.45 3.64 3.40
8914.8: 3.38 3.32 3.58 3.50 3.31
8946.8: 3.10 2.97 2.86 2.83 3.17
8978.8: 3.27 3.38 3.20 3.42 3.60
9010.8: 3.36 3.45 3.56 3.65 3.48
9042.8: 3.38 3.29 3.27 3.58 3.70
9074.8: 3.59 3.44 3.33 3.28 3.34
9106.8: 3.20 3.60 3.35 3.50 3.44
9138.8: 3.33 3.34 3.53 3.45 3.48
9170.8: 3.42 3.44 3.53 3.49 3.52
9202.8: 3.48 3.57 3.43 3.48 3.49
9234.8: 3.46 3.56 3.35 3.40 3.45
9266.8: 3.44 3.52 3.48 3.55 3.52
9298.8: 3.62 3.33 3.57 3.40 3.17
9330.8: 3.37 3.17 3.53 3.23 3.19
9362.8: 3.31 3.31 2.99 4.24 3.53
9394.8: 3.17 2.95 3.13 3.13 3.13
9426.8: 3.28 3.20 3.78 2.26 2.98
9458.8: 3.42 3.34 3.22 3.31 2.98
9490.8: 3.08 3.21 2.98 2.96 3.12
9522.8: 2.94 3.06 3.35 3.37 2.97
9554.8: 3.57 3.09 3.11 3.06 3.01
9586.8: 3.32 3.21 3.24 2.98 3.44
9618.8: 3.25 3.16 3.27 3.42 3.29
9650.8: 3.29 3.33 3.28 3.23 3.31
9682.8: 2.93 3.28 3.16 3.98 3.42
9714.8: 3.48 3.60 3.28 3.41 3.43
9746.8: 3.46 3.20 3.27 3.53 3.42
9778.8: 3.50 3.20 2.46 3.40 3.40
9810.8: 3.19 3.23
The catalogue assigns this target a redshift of 0.52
